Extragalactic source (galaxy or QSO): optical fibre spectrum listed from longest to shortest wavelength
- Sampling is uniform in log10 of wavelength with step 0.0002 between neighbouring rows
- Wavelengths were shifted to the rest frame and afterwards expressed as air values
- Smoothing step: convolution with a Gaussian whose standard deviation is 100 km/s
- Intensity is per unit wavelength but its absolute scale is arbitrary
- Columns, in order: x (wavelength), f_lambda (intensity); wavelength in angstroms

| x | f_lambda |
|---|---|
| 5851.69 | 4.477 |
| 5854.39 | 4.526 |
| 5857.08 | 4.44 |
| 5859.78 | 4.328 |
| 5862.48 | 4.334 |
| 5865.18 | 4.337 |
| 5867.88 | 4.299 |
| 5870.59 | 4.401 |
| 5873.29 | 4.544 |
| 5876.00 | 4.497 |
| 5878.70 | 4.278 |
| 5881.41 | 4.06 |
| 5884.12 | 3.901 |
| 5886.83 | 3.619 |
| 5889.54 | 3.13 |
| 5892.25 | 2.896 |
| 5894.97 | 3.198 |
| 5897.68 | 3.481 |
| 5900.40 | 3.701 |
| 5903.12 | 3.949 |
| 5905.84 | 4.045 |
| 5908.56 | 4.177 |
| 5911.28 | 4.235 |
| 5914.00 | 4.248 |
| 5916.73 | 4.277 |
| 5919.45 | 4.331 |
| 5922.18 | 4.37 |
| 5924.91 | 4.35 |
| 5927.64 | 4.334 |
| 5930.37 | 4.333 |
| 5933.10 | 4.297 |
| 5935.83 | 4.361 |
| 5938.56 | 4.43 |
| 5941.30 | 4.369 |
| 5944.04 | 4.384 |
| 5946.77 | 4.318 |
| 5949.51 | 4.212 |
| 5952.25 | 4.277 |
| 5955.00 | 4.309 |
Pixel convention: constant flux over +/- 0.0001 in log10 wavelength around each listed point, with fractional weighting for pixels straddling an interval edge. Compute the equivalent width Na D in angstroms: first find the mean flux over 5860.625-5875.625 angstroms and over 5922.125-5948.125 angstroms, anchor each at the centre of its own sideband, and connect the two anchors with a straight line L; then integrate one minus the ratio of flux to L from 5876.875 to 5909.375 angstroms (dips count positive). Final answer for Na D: 5.0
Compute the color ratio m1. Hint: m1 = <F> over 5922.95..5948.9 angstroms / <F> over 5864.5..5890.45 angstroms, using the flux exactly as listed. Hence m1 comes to 1.06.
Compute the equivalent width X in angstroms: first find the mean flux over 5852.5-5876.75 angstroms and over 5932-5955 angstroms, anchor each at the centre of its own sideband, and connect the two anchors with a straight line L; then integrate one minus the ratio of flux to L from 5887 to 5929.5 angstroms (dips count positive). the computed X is 4.4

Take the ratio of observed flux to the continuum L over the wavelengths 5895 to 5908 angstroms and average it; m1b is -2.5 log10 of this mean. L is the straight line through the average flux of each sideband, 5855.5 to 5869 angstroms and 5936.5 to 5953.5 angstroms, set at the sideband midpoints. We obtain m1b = 0.158 mag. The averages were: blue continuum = 4.35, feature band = 3.76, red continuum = 4.33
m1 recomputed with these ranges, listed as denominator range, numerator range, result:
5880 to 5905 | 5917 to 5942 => 1.22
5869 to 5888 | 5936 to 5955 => 1.03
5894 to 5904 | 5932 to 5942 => 1.22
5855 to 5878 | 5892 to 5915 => 0.86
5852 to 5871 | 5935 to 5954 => 0.99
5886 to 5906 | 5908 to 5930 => 1.24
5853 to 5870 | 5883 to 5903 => 0.79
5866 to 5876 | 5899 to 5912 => 0.91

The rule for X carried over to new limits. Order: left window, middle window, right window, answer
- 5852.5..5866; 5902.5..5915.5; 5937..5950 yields 0.7 angstroms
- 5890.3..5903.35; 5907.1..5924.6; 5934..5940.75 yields -1.9 angstroms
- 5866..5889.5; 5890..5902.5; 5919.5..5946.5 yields 2.6 angstroms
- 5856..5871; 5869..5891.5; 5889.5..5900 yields -1.6 angstroms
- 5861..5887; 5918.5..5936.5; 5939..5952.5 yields -0.1 angstroms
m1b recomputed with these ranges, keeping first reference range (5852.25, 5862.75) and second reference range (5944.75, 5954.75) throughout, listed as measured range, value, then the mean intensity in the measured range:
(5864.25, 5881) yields 0.01 mag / 4.37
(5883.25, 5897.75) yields 0.29 mag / 3.34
